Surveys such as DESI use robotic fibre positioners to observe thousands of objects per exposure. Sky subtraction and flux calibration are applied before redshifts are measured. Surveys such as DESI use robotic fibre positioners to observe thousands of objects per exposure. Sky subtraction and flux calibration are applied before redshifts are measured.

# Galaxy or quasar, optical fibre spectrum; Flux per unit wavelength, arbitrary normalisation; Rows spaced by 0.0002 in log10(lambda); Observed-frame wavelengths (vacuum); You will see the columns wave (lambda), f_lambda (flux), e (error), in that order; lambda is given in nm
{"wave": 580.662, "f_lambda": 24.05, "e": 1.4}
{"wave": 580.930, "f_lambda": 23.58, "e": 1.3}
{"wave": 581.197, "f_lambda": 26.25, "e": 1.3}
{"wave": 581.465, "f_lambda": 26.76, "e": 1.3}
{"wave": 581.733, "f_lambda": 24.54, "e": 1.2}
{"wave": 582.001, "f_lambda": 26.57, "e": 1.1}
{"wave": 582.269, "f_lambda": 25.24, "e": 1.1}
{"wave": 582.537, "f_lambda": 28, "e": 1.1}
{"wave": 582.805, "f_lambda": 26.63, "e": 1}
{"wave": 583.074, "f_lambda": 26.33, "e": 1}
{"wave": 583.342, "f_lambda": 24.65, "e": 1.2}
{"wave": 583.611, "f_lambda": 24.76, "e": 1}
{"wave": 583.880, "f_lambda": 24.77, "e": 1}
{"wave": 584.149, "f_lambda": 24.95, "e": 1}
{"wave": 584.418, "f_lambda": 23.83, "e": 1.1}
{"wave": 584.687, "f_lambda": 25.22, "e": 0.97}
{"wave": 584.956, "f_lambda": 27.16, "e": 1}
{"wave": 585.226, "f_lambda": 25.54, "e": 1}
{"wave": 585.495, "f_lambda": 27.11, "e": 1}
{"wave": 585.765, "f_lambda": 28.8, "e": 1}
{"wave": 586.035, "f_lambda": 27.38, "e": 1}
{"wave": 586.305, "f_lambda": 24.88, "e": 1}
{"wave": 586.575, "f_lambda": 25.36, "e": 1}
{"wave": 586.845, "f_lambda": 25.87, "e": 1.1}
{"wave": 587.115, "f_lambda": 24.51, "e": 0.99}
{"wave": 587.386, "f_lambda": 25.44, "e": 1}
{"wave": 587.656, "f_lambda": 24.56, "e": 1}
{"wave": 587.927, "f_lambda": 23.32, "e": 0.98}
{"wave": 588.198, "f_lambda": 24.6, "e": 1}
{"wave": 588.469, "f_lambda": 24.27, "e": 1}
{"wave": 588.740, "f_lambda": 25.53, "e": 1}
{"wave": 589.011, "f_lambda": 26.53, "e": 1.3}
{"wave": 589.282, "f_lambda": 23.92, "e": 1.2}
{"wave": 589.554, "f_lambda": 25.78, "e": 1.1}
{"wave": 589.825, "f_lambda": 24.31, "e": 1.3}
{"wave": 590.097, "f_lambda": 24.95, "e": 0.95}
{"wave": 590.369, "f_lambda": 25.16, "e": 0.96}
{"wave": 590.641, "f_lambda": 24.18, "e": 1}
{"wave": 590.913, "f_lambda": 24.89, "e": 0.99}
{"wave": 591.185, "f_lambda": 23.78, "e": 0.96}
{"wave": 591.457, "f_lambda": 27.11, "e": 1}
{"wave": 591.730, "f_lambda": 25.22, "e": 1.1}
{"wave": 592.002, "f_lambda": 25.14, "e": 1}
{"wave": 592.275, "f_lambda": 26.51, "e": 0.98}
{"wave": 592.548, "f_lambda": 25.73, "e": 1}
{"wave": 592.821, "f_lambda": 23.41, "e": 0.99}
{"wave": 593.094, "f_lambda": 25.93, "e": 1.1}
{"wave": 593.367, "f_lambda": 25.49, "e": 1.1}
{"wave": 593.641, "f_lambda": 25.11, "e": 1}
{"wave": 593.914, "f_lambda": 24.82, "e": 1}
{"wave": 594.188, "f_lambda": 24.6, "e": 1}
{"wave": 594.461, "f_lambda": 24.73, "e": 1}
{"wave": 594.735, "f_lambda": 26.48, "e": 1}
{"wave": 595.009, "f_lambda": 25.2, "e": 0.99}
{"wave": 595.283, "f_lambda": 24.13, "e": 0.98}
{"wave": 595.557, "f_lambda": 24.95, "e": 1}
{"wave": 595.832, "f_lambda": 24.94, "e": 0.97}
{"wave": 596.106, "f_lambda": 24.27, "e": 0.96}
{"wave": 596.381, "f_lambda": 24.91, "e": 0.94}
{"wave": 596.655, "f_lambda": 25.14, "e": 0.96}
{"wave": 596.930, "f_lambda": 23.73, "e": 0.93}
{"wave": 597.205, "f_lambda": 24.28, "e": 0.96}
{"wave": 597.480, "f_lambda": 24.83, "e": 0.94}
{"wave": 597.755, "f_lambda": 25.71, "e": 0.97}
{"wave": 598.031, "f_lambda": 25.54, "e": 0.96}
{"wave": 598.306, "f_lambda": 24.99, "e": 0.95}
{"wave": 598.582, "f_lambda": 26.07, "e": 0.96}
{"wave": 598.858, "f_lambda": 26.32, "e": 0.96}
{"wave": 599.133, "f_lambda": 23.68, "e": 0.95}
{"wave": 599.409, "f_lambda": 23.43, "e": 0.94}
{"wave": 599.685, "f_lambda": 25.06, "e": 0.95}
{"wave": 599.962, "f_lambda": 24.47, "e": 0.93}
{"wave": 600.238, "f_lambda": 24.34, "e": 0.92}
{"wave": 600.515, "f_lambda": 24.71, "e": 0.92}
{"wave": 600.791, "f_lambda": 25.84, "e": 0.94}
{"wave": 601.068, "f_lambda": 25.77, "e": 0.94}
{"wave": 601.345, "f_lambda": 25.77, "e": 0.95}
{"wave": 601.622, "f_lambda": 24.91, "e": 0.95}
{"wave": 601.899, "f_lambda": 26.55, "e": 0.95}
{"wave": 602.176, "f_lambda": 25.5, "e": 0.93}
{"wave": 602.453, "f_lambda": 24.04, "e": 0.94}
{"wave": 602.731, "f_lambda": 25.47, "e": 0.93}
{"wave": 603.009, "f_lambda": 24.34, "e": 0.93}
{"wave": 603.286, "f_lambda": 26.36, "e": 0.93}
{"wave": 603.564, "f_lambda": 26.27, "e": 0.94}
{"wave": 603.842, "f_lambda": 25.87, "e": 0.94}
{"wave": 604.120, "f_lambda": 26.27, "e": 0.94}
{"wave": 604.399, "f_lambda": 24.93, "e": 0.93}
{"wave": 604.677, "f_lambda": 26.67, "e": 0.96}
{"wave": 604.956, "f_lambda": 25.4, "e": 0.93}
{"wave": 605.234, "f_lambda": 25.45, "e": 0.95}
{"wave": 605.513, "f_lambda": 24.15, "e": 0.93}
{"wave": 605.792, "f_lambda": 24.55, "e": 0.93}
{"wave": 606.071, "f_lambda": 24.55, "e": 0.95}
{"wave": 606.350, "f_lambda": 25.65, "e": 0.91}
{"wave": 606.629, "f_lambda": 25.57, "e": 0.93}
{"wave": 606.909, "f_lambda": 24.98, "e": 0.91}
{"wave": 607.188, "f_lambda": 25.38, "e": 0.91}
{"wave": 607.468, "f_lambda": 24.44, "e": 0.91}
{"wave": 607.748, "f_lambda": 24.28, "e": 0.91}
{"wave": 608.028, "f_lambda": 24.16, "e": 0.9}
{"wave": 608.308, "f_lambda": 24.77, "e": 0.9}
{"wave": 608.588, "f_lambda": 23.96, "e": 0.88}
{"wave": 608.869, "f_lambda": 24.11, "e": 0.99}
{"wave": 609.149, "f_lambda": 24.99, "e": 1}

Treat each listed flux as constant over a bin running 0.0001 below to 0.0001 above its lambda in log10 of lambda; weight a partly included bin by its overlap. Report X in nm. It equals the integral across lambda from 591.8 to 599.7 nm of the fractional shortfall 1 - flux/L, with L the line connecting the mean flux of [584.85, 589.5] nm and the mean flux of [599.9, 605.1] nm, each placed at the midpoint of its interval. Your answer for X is 0.16 nm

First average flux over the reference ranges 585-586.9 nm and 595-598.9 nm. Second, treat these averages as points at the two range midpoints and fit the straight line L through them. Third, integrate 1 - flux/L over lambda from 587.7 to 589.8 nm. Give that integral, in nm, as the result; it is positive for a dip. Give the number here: 0.10 nm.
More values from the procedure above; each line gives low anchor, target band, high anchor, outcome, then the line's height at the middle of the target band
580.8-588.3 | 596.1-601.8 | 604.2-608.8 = 0.043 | 25.2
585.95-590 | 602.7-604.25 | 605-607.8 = -0.051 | 25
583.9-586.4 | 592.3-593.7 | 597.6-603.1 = 0.018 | 25.6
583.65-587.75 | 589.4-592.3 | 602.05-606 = 0.053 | 25.6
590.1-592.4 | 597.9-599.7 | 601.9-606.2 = 0.021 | 25.3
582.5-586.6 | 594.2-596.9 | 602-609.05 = 0.062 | 25.5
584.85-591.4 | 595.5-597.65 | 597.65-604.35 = 0.057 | 25.3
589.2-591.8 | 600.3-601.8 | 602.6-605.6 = 0.004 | 25.4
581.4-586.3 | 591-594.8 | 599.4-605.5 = 0.061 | 25.7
